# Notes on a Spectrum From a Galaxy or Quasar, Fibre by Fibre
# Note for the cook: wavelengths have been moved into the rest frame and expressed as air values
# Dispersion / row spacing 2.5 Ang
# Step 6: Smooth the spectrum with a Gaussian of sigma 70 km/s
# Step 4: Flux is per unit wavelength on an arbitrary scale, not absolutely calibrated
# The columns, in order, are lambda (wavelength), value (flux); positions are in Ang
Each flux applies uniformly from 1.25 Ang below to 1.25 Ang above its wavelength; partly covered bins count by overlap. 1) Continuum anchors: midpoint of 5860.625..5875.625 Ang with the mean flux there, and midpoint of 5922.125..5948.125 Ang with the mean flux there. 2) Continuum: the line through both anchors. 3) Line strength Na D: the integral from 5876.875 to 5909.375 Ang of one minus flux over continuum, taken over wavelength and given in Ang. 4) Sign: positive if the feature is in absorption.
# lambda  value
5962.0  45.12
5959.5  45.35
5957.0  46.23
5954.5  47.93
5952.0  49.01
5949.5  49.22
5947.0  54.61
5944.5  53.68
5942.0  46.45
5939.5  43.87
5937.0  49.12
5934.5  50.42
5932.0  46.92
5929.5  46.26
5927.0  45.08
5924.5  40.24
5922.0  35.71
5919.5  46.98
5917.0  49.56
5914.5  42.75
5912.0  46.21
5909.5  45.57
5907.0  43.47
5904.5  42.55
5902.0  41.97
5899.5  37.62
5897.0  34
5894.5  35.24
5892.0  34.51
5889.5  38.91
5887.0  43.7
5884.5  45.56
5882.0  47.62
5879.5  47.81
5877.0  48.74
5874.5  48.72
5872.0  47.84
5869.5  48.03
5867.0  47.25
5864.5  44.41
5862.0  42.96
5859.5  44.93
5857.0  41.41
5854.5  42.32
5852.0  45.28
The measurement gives 3.6 Ang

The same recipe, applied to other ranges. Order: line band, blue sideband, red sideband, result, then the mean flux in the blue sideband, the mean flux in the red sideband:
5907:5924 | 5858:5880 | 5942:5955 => 1.7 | 46.6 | 50.6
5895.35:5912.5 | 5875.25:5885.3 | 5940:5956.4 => 2.5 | 47.6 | 49.7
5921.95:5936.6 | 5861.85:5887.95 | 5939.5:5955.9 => 1.2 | 46.8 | 49.6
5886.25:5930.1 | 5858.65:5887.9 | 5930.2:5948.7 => 5.8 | 46.5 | 49.2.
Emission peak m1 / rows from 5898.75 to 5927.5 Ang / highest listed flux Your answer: 49.56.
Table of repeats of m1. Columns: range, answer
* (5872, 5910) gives 48.74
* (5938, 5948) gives 54.61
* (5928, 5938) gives 50.42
